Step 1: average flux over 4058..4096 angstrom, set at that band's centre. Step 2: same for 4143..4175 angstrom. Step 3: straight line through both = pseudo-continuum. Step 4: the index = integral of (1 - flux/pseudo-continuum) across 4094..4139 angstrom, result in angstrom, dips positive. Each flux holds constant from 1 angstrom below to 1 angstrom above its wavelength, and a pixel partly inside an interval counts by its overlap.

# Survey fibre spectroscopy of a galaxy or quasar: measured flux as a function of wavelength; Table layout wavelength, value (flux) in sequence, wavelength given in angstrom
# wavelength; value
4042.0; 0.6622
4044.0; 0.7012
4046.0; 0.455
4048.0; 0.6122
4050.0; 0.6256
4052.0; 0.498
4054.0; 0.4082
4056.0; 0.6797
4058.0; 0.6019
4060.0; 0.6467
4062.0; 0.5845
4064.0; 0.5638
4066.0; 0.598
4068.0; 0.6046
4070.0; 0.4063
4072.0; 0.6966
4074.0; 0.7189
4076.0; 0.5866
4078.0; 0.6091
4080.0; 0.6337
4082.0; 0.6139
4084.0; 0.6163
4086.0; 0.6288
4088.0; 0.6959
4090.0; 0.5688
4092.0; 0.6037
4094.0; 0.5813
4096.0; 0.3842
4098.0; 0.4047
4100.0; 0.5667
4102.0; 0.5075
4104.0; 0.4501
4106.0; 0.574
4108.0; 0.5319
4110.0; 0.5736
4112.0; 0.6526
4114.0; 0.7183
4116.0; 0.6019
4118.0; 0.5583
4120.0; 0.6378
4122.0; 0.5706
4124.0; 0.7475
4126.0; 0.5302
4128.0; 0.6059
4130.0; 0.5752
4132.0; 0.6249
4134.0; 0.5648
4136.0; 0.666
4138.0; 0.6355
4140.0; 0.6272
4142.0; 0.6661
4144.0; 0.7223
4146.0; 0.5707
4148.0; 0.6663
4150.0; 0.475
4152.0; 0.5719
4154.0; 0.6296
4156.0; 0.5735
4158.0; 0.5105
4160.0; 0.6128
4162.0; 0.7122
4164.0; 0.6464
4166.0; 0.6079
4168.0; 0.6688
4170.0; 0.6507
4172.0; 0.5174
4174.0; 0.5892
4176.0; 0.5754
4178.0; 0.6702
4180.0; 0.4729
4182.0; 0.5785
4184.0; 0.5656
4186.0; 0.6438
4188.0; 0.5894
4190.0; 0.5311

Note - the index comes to 2.1 angstrom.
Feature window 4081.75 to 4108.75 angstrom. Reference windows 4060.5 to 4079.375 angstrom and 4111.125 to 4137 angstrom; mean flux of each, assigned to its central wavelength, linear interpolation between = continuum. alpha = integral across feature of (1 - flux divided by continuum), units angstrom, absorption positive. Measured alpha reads 2.6 angstrom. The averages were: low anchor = 0.599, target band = 0.55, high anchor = 0.619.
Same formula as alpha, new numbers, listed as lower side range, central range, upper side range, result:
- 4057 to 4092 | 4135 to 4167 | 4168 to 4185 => -1.6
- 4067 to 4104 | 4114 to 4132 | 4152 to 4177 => -0.6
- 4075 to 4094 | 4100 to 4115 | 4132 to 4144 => 1.3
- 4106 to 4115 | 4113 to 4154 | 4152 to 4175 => -0.3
